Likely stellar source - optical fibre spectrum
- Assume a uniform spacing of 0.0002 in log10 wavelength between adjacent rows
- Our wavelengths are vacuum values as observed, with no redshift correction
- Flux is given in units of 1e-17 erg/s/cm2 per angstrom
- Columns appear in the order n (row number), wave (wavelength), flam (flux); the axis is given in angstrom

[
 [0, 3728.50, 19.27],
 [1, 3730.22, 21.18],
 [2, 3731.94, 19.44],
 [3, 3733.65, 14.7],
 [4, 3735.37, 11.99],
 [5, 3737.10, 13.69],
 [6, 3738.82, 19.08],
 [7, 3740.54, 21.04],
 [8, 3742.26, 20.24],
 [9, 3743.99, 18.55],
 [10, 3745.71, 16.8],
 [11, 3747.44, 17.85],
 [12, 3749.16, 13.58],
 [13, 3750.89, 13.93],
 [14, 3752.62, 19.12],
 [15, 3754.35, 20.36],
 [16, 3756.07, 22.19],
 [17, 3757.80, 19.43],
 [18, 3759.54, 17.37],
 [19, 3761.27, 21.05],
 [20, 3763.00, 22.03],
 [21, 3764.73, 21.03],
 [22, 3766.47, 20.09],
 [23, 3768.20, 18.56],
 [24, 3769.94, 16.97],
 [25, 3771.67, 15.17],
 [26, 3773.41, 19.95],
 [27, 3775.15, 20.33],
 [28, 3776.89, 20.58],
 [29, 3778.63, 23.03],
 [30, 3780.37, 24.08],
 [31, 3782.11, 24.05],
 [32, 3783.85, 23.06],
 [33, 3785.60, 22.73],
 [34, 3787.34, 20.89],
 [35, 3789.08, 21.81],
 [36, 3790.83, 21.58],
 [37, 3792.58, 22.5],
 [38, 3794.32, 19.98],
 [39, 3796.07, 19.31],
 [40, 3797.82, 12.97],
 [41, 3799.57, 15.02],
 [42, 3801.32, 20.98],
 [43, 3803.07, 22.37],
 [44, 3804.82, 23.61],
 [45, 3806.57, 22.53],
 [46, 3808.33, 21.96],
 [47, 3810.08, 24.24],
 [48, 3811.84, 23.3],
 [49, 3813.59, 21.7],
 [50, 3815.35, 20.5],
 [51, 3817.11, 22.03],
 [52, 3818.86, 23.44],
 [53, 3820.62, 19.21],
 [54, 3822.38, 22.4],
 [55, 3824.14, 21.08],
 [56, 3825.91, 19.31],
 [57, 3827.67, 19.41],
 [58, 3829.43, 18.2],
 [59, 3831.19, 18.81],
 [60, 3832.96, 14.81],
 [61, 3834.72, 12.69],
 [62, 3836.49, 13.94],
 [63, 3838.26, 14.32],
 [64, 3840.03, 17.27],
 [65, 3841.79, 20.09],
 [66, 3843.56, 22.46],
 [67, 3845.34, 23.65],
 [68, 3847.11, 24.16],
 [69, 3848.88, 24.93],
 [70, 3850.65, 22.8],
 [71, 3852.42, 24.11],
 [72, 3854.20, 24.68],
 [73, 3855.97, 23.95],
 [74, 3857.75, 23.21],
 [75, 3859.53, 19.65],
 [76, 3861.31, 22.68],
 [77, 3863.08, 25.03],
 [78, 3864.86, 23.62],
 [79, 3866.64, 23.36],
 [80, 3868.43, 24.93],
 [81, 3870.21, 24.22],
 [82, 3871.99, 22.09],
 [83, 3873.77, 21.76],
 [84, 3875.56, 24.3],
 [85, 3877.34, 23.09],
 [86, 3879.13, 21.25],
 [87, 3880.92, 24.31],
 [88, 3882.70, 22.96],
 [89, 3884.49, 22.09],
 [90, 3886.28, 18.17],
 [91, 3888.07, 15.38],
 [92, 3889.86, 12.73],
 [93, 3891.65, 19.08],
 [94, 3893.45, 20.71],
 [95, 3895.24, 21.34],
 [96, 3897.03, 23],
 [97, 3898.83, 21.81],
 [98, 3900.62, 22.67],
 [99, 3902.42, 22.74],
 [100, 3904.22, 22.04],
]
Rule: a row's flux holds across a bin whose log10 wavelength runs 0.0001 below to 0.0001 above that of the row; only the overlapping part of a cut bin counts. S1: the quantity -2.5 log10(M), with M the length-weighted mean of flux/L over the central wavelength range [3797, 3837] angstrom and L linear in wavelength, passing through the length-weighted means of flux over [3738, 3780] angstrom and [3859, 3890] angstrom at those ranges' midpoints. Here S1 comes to 0.040 mag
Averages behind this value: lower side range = 19.2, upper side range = 22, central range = 19.8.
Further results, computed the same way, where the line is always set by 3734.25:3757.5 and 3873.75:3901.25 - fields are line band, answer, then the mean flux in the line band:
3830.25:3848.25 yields 0.08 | 18.3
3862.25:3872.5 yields -0.17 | 23.9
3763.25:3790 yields -0.14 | 20.9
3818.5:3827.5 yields -0.08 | 20.8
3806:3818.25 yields -0.17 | 22.3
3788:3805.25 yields -0.07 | 19.9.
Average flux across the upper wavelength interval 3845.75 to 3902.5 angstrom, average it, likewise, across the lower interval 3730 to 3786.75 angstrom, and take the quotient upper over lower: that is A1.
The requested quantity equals 1.16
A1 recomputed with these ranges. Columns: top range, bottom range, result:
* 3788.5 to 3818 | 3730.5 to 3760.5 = 1.18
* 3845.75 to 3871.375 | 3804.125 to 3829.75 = 1.10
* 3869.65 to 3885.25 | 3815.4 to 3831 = 1.11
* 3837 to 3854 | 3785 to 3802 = 1.09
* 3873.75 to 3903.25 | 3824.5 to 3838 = 1.25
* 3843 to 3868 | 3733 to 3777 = 1.28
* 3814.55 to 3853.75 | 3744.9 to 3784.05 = 1.03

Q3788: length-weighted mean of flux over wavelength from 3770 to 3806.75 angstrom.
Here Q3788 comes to 20.7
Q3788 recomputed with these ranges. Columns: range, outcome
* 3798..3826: 21.3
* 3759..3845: 20.1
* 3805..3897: 21.2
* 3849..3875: 23.4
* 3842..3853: 23.5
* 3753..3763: 20.2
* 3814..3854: 20.1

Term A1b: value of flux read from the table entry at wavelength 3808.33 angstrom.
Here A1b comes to 21.96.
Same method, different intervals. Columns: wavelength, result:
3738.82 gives 19.08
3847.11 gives 24.16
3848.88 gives 24.93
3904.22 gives 22.04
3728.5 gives 19.27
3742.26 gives 20.24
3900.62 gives 22.67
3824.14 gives 21.08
